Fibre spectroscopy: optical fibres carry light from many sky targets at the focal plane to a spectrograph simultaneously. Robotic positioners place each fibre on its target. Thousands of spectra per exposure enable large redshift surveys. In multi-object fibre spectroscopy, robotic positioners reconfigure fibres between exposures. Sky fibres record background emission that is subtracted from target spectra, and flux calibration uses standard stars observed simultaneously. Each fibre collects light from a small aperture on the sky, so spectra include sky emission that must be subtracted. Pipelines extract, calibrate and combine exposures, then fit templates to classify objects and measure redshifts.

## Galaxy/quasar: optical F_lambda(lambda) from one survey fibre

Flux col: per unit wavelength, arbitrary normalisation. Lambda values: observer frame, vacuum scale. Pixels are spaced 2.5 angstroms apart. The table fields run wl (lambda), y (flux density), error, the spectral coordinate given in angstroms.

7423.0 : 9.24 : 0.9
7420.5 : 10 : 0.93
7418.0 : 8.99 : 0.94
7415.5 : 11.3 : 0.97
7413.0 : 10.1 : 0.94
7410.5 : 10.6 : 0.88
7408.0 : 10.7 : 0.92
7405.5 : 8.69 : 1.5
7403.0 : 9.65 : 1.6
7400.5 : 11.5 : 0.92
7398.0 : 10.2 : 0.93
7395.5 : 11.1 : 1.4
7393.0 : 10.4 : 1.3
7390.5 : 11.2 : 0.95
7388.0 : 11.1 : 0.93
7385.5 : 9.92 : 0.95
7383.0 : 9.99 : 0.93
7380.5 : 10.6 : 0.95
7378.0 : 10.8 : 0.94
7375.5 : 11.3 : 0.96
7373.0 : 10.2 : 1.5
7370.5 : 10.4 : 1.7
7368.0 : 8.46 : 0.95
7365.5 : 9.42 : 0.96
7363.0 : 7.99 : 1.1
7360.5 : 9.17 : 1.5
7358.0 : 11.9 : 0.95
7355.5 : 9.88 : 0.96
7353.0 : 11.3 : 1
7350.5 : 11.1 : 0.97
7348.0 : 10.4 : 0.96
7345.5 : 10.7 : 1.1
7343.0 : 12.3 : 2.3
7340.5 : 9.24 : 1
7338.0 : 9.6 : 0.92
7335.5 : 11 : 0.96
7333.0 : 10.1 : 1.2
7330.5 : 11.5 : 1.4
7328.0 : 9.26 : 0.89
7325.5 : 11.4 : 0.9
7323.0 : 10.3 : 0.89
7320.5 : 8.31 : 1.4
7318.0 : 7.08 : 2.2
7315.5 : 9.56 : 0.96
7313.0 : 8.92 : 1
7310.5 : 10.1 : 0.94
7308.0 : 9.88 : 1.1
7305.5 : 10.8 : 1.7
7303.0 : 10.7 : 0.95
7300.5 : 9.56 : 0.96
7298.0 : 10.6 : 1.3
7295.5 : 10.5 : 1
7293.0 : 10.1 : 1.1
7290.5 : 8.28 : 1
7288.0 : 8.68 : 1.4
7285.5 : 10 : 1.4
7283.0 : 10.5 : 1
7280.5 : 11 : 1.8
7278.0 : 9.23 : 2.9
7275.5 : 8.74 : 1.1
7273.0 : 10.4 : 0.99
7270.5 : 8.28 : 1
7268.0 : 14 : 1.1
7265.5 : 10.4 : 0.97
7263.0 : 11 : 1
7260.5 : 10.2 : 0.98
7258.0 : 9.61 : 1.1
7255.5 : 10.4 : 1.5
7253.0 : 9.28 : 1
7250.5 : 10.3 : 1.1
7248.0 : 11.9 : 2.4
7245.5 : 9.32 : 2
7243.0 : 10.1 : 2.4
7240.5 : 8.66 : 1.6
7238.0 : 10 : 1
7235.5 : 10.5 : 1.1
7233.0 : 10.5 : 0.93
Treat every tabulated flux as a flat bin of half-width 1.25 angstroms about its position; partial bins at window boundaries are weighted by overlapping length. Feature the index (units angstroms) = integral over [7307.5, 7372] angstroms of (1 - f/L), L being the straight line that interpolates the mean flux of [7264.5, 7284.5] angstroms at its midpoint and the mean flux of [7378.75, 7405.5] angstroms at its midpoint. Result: 2.7 angstroms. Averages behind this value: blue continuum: 10.3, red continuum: 10.5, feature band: 9.97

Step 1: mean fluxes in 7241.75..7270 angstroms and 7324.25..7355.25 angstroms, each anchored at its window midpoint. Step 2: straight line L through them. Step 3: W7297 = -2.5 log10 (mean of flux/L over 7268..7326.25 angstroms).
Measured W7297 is 0.09 mag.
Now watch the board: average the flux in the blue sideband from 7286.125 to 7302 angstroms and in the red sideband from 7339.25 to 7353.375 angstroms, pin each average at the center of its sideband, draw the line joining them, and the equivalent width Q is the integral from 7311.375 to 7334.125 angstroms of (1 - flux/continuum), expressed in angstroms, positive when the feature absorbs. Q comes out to 1.5 angstroms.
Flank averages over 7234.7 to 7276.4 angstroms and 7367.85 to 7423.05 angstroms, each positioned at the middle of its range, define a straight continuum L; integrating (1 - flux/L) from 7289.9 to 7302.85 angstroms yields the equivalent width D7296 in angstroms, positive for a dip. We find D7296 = 0.35 angstroms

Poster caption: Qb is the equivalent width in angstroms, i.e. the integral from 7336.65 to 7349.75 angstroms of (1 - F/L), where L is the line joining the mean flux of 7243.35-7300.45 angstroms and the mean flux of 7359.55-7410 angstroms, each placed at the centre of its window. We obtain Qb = -0.4 angstroms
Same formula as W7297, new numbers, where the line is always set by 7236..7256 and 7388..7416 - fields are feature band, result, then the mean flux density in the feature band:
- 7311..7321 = 0.187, 8.6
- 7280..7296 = 0.038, 9.78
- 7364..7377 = 0.050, 9.93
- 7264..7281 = -0.020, 10.3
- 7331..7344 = -0.019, 10.5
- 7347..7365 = 0.015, 10.2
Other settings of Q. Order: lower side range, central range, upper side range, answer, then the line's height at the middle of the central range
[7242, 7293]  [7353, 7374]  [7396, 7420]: 0.8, 10.2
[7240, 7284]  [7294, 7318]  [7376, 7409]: 0.9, 10.3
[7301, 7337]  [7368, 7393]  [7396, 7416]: -0.7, 10.2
